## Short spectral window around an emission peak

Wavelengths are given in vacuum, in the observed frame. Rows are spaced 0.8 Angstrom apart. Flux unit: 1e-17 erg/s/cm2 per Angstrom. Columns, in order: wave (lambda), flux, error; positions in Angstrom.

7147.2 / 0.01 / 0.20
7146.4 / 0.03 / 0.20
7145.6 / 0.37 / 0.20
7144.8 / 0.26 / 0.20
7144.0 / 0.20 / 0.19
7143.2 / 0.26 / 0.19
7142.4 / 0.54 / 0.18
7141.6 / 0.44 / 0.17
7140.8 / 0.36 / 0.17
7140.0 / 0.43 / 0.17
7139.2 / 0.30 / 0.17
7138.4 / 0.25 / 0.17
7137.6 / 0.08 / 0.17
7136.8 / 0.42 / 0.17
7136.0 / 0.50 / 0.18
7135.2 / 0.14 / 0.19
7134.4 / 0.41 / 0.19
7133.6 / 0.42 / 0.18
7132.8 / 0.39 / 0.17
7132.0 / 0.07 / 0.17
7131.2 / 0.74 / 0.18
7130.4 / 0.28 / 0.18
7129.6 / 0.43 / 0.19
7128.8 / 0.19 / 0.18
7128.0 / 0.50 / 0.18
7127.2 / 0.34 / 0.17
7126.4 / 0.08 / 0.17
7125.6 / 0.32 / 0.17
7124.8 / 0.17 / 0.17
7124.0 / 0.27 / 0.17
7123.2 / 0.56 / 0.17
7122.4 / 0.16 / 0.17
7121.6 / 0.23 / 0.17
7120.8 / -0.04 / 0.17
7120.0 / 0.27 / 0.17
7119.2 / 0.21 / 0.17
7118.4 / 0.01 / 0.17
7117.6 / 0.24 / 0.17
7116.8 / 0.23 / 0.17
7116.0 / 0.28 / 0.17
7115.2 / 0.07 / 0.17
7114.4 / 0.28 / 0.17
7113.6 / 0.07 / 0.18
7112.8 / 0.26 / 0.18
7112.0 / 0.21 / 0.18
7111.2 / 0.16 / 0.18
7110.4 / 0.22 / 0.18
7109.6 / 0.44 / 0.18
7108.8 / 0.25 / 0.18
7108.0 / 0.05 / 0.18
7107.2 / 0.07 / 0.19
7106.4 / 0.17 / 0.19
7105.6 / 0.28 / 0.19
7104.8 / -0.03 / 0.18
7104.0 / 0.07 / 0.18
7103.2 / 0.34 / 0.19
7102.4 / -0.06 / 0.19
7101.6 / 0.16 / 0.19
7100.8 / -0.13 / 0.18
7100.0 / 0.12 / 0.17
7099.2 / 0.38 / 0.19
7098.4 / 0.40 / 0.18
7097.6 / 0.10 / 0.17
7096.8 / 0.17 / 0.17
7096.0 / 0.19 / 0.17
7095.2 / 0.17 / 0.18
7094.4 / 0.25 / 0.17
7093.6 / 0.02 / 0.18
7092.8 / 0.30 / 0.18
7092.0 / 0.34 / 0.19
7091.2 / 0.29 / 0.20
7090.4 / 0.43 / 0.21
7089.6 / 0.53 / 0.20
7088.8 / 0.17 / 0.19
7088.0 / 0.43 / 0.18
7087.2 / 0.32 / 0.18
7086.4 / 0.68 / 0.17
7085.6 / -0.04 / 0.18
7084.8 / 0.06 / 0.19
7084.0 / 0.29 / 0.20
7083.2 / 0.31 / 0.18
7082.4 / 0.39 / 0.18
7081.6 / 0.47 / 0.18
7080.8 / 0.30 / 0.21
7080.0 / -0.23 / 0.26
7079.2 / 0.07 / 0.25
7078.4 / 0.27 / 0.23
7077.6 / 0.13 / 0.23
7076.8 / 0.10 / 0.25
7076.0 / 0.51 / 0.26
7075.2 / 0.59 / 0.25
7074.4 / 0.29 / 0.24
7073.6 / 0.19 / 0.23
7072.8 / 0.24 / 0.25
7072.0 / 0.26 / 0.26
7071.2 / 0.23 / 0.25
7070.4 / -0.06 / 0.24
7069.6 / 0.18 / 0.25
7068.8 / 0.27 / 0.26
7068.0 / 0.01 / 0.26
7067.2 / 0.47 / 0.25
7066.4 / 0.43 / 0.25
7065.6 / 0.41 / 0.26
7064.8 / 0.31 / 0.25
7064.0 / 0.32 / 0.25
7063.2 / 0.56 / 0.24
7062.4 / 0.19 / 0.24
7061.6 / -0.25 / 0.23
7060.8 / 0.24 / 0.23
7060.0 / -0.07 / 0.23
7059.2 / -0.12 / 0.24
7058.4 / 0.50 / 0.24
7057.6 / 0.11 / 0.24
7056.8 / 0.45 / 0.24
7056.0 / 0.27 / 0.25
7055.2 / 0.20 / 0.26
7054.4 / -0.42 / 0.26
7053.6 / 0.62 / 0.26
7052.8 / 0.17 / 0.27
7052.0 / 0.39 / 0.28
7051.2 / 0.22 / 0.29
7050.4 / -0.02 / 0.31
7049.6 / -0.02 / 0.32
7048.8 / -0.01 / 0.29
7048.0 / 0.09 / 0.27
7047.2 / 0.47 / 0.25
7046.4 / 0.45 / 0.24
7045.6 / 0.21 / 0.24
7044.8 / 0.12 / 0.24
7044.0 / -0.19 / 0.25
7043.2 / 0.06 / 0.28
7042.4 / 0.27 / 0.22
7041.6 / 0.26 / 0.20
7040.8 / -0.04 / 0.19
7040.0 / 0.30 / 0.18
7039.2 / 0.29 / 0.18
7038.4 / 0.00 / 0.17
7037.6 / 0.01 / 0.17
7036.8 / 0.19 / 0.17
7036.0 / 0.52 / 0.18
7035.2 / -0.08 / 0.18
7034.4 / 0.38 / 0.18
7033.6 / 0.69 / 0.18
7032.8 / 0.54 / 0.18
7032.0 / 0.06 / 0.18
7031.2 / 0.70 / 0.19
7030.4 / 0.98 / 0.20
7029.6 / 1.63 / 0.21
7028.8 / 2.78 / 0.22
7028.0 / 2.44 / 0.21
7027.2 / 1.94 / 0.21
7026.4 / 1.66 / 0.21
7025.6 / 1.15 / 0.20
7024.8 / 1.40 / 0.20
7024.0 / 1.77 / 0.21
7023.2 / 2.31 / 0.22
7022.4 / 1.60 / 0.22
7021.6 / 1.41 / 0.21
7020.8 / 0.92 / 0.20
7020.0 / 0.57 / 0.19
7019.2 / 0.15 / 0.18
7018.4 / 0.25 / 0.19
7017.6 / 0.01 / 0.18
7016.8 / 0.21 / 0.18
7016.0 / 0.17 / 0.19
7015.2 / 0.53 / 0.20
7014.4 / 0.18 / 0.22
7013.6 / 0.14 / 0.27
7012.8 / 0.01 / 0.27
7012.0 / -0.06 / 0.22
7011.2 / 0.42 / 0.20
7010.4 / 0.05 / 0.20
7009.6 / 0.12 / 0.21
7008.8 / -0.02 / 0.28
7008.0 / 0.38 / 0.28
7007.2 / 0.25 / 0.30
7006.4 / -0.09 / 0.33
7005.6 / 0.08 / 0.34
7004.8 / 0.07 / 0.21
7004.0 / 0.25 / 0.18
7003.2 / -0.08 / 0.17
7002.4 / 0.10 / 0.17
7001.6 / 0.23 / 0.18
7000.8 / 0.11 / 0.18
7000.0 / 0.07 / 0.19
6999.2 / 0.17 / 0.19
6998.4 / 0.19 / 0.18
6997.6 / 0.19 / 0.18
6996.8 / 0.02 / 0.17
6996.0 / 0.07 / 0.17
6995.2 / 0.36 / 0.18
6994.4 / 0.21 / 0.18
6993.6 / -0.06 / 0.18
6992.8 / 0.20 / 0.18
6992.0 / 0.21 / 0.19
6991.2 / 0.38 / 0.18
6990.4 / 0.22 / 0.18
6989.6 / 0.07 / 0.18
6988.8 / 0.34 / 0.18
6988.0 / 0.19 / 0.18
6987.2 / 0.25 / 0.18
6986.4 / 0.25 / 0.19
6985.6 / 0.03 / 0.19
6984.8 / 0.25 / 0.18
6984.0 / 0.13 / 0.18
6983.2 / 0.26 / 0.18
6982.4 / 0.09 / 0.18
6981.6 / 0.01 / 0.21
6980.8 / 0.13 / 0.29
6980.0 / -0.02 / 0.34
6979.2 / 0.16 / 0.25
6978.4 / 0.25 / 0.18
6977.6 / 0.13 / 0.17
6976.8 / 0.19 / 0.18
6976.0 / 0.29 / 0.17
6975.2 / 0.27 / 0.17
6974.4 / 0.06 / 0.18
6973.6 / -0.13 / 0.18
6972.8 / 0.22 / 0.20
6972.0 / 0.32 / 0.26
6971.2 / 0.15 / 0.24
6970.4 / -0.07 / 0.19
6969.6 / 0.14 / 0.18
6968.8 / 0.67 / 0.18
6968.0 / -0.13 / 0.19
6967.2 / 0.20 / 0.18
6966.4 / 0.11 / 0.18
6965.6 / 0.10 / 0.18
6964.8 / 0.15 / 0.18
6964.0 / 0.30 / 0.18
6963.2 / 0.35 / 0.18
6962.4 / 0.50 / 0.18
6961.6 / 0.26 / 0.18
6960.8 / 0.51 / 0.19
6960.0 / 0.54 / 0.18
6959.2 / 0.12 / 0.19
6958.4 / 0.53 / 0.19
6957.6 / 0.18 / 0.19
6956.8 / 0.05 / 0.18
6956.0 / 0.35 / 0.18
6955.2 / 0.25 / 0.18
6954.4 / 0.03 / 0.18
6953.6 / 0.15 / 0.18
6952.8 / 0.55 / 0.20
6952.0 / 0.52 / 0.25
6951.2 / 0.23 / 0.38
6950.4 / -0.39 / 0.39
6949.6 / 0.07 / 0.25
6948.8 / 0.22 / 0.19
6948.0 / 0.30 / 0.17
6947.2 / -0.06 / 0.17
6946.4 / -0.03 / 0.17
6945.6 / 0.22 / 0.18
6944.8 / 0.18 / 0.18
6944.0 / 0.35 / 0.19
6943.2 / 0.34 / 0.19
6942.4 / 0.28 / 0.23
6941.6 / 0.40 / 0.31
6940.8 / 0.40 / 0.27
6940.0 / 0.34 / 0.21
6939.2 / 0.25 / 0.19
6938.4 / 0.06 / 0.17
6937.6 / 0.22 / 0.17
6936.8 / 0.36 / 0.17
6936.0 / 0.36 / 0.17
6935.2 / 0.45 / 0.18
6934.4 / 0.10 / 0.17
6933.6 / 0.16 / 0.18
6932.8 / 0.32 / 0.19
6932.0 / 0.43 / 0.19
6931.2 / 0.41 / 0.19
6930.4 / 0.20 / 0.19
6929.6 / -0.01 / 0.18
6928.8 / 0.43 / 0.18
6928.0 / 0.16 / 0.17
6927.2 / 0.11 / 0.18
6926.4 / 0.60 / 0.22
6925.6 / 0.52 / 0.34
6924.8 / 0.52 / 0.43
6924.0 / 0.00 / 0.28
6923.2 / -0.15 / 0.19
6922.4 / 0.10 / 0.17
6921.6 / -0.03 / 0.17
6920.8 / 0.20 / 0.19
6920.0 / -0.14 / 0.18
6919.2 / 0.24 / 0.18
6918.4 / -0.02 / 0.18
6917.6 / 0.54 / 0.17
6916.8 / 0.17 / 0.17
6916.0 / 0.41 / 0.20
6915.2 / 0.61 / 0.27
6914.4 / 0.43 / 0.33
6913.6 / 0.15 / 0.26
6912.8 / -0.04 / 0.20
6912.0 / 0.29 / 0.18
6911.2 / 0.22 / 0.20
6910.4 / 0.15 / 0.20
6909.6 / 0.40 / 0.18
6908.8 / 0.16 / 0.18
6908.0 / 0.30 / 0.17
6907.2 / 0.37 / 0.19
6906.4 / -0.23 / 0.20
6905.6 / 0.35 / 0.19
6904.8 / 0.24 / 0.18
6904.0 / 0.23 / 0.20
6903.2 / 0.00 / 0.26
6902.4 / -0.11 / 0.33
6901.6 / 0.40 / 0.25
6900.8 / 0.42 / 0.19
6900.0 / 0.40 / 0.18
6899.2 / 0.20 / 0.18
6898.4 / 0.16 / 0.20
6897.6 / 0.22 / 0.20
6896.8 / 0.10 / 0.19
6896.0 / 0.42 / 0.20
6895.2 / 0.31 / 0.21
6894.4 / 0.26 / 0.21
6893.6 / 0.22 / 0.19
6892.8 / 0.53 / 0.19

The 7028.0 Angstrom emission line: [O II] 3727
